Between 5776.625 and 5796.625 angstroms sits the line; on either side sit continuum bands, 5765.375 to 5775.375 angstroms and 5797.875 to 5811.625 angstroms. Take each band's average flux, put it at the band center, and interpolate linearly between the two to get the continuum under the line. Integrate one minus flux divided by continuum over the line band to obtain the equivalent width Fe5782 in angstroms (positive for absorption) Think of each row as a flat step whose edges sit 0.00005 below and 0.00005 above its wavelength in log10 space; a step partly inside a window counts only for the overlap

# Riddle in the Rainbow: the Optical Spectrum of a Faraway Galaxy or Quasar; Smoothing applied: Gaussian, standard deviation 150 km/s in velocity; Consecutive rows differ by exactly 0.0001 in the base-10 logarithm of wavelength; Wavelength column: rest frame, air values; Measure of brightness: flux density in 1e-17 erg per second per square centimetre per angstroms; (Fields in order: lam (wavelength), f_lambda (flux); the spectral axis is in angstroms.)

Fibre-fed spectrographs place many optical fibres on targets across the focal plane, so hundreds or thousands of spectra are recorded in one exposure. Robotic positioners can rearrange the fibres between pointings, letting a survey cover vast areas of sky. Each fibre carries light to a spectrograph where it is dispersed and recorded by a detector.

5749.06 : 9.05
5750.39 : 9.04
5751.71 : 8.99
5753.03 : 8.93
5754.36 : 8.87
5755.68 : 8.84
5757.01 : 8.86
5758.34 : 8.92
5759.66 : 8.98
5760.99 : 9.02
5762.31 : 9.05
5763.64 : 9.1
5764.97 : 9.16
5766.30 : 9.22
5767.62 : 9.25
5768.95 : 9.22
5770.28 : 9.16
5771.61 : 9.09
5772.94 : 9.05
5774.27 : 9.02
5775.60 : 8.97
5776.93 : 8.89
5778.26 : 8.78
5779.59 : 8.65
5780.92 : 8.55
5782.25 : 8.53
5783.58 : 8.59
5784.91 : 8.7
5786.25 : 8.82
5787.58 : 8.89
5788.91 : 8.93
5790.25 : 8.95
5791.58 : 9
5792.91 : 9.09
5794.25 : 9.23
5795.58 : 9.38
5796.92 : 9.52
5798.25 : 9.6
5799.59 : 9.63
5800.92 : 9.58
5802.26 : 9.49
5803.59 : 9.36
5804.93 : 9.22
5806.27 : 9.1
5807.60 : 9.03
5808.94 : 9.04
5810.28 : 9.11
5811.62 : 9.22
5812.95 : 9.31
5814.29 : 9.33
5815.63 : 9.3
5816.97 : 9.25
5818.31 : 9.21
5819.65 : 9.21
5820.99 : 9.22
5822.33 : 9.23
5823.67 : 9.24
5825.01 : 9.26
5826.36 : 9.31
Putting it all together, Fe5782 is 0.7 angstroms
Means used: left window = 9.14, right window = 9.3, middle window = 8.88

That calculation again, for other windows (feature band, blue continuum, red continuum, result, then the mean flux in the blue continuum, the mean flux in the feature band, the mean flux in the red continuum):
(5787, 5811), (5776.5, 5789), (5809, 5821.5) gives -0.7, 8.72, 9.23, 9.23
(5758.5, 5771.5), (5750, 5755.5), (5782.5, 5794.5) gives -0.3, 8.96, 9.12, 8.88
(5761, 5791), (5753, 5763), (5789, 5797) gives 0.3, 8.93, 8.94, 9.14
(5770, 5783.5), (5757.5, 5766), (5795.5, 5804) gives 0.6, 9.04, 8.85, 9.52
